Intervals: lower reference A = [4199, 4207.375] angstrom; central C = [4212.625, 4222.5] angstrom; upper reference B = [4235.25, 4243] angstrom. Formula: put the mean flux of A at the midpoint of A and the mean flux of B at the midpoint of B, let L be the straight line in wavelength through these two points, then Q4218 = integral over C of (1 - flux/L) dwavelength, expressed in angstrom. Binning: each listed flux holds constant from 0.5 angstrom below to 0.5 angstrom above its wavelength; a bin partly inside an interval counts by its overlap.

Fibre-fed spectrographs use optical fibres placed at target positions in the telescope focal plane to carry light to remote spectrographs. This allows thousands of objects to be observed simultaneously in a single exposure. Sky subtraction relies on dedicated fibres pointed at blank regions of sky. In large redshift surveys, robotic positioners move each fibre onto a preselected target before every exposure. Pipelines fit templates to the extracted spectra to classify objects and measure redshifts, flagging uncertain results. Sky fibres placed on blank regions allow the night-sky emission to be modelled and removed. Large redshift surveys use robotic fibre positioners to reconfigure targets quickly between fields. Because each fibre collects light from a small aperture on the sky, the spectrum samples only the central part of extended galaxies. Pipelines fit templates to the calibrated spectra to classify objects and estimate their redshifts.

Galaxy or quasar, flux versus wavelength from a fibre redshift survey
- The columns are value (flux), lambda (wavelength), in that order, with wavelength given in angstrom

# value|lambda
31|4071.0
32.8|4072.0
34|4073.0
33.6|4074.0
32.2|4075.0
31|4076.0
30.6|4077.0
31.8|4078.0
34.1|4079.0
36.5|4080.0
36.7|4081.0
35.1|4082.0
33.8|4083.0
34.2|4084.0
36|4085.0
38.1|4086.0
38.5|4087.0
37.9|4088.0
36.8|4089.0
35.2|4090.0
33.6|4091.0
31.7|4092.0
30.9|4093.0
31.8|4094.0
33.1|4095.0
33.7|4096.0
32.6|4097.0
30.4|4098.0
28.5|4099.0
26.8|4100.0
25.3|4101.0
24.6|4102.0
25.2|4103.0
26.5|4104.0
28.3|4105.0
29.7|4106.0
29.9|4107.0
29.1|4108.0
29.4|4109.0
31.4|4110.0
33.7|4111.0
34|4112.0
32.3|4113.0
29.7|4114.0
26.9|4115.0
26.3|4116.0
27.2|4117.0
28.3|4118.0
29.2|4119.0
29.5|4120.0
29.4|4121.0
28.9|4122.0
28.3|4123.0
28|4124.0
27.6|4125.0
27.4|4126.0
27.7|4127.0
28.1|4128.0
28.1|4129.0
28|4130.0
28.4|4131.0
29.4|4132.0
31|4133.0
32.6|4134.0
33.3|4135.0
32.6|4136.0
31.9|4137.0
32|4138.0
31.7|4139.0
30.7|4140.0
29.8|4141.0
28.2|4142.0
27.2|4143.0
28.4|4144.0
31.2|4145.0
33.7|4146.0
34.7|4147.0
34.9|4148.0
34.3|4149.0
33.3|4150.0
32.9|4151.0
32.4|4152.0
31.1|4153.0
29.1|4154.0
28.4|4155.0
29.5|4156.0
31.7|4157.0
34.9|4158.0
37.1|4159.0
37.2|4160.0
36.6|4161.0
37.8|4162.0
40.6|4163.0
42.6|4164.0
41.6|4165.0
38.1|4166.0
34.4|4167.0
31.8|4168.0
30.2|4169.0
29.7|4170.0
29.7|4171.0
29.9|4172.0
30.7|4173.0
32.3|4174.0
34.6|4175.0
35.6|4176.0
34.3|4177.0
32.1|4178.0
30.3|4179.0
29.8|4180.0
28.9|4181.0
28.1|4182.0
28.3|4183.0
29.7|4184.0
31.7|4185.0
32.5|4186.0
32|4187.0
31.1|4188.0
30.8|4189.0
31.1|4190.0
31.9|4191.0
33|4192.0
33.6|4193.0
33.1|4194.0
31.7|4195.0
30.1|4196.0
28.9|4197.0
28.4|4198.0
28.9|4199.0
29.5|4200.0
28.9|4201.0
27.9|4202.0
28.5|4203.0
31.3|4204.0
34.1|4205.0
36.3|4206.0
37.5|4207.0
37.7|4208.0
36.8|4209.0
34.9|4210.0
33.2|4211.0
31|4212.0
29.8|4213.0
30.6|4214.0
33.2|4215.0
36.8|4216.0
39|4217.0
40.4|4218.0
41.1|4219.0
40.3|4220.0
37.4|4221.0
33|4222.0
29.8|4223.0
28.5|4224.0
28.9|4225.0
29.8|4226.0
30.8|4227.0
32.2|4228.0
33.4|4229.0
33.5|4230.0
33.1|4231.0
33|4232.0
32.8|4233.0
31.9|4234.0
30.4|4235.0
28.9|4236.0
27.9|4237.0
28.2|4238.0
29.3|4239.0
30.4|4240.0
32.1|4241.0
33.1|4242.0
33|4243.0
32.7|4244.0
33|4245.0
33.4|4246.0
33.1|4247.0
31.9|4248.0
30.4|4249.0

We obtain -1.7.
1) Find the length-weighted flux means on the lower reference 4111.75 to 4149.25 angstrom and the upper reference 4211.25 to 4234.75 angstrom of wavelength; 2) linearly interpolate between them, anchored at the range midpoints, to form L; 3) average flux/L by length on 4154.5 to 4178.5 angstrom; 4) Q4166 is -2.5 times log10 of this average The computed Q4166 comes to -0.10 mag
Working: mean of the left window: 30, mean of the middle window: 34.2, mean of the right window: 33.5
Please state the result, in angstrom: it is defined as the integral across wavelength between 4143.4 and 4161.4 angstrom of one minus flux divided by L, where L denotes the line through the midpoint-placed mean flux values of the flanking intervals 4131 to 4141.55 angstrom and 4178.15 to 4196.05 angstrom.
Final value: -0.9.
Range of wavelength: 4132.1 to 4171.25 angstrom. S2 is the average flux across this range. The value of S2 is 33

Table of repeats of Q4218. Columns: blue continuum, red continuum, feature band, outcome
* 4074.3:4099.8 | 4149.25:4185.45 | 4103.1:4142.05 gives 4.45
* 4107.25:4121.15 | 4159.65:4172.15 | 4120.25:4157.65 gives 2.39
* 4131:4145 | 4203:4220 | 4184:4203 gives 1.84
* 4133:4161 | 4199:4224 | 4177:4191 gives 1.04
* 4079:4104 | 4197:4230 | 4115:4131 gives 2.29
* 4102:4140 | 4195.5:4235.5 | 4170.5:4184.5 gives 0.20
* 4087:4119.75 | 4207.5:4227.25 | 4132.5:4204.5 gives 1.08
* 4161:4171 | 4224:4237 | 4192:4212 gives 0.71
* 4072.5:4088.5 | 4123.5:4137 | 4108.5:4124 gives 0.69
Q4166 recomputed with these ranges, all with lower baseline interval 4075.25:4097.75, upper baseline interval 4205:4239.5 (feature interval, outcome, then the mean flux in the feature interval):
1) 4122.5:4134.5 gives 0.181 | 28.7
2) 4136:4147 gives 0.103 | 30.8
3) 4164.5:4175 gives 0.023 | 32.9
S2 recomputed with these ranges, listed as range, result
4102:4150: 29.9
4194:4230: 32.9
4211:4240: 32.6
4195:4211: 32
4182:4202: 30.7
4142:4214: 32.4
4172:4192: 31.4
